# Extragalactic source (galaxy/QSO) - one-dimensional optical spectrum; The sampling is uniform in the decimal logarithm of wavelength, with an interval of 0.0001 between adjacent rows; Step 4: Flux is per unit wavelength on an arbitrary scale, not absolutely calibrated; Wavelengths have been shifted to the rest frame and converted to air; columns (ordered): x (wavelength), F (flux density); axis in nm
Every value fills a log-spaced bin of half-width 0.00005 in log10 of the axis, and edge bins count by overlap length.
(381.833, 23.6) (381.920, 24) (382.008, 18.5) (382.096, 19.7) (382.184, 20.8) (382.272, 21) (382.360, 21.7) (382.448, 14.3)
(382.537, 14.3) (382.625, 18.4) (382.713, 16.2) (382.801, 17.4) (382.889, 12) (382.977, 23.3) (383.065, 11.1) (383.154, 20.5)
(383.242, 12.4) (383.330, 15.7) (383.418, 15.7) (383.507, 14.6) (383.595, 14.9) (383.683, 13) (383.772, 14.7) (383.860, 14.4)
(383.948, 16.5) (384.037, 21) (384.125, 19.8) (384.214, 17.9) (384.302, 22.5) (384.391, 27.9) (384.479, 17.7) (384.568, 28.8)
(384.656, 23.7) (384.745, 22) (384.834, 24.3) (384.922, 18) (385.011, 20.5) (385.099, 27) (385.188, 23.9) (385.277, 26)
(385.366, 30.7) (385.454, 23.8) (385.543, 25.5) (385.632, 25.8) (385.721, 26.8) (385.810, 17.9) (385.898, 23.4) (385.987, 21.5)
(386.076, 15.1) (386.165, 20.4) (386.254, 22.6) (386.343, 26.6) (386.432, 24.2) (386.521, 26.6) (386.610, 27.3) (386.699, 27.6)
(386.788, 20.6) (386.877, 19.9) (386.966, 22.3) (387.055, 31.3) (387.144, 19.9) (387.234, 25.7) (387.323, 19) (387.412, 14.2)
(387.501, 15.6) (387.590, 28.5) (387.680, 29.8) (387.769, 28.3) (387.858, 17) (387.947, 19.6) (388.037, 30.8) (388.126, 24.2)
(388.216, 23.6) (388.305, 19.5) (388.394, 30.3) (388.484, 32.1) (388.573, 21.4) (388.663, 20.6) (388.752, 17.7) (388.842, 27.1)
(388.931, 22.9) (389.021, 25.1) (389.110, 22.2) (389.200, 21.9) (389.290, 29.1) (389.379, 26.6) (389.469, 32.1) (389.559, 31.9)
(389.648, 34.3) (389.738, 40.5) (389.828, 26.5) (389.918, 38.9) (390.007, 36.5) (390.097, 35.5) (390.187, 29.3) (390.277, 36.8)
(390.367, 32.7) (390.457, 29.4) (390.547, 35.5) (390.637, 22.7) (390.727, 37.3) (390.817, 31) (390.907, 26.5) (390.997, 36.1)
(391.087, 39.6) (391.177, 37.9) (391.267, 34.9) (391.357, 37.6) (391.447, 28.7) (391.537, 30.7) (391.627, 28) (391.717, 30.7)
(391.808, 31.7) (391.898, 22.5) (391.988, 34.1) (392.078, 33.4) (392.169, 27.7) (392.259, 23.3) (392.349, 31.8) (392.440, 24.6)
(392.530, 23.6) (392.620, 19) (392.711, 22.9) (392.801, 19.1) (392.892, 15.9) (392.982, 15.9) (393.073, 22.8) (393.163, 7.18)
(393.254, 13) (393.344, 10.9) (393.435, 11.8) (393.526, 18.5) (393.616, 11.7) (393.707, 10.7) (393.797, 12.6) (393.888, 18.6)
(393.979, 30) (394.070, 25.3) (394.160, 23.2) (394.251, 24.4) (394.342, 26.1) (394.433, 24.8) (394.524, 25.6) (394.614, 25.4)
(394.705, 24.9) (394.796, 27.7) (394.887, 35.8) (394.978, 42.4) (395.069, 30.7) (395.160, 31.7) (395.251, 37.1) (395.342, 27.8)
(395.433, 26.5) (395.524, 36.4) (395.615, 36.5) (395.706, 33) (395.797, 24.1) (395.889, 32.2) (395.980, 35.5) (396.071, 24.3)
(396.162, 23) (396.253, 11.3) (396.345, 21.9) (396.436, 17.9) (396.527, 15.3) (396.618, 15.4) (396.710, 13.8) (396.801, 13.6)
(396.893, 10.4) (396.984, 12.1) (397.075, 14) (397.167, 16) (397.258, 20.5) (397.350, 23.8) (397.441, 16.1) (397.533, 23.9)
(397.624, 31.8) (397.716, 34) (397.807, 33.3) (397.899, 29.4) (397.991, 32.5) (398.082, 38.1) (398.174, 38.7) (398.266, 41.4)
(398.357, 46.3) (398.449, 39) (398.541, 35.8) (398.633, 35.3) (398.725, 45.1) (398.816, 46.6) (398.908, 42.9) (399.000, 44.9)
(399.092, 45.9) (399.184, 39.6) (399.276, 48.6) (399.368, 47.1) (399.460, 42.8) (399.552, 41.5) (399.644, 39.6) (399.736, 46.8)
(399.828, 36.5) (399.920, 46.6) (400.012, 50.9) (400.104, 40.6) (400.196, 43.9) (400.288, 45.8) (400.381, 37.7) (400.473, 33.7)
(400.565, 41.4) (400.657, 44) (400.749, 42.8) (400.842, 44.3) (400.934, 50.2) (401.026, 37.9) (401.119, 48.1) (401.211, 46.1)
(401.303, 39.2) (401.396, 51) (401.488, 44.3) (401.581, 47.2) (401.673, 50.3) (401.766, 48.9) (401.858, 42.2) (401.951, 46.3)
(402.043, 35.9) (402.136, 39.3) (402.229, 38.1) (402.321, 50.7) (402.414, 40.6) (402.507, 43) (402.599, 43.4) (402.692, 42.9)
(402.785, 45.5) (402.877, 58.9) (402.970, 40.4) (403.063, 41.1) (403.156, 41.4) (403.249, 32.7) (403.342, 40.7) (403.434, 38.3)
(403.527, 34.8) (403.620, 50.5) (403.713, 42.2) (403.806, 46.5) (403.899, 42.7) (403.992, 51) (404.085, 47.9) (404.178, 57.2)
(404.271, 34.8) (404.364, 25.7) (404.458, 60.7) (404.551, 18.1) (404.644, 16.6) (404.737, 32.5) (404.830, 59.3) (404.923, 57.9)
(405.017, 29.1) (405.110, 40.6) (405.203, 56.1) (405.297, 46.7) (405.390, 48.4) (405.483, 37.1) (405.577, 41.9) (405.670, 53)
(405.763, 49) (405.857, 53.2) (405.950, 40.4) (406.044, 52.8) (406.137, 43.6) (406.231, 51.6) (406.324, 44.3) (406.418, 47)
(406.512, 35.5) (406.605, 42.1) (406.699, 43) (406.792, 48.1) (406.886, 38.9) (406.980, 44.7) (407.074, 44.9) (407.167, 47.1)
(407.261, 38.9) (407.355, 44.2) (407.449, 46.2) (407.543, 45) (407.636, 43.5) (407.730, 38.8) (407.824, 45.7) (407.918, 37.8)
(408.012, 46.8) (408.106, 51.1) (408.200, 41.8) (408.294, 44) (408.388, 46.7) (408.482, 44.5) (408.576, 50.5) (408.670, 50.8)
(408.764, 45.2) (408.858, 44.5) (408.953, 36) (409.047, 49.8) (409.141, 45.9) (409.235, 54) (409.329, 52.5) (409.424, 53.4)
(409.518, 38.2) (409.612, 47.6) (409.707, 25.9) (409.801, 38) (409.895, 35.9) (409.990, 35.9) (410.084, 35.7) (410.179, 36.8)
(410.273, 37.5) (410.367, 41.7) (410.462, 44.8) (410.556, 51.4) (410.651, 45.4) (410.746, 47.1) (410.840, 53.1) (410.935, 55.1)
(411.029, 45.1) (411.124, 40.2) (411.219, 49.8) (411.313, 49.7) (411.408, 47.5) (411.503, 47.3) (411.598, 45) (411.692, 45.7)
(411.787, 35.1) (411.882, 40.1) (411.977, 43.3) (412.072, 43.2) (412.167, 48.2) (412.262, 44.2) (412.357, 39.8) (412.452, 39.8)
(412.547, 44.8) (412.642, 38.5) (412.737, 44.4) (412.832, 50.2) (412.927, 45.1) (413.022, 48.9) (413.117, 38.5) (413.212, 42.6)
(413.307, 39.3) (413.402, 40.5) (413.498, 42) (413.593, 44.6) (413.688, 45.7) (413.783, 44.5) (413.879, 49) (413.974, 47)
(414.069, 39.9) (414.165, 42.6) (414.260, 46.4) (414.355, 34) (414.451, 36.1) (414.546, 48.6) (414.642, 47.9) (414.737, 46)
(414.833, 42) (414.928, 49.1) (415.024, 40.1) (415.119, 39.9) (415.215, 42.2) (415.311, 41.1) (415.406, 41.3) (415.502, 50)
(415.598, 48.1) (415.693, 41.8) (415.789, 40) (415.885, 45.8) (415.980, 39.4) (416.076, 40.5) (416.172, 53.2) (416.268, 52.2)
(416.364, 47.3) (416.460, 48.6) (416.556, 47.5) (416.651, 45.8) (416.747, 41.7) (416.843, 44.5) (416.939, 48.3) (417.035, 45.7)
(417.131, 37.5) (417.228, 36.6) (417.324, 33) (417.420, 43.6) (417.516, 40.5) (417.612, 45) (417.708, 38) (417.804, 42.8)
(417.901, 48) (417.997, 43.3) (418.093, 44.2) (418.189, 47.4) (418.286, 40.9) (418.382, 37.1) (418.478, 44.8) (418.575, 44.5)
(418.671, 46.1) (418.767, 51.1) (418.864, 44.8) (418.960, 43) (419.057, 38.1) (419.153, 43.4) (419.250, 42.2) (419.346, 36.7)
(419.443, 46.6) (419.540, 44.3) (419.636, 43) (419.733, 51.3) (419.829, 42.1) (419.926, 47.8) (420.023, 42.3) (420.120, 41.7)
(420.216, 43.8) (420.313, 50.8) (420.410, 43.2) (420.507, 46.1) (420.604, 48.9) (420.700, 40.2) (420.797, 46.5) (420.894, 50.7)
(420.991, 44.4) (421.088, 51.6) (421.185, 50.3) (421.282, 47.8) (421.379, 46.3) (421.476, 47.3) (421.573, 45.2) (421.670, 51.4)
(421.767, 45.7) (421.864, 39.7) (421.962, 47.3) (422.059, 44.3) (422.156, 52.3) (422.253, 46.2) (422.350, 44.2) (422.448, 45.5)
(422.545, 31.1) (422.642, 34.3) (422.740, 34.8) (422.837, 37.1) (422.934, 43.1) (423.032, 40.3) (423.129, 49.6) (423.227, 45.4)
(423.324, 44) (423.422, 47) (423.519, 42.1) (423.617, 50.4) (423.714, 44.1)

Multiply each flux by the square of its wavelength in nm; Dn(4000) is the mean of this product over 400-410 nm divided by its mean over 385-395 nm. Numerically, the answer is 1.8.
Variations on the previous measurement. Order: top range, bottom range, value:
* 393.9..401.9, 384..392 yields 1.35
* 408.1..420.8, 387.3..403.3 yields 1.53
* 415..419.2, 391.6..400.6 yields 1.66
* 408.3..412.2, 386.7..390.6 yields 1.86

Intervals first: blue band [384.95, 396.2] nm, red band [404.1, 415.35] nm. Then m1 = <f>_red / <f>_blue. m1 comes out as 1.7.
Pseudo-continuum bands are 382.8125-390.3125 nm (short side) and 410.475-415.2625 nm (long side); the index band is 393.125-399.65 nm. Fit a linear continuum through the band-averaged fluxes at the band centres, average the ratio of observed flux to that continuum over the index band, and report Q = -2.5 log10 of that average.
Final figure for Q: 0.13 mag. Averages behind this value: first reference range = 23.5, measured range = 28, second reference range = 44.3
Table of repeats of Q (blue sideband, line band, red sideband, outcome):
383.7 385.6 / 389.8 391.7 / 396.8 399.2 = -0.237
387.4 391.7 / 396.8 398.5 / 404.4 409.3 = 0.304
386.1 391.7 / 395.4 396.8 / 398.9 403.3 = 0.462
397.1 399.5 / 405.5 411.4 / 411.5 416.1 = -0.102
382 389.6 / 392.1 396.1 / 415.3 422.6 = 0.134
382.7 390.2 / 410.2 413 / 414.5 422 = -0.123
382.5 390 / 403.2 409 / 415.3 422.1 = -0.208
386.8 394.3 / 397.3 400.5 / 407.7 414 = -0.171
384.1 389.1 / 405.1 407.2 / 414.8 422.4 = -0.249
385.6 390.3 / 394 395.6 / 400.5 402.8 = 0.187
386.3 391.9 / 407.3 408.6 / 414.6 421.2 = -0.156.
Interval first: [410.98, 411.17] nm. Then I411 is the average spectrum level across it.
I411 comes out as 42.9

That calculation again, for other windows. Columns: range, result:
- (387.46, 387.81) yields 25.6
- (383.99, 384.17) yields 20.3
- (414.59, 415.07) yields 45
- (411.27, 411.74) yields 47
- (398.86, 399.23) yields 43.3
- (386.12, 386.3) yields 21.5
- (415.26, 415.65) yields 45.1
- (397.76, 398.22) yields 34.4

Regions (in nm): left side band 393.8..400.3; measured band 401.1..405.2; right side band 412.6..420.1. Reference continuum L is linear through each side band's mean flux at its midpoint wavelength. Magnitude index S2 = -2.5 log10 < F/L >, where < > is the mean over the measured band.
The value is -0.22 mag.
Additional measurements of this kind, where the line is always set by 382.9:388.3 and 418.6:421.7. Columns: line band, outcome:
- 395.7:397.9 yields 0.34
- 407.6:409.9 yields -0.18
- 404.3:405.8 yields -0.19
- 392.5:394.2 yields 0.48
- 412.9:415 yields -0.06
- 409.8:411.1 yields -0.12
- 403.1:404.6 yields -0.21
